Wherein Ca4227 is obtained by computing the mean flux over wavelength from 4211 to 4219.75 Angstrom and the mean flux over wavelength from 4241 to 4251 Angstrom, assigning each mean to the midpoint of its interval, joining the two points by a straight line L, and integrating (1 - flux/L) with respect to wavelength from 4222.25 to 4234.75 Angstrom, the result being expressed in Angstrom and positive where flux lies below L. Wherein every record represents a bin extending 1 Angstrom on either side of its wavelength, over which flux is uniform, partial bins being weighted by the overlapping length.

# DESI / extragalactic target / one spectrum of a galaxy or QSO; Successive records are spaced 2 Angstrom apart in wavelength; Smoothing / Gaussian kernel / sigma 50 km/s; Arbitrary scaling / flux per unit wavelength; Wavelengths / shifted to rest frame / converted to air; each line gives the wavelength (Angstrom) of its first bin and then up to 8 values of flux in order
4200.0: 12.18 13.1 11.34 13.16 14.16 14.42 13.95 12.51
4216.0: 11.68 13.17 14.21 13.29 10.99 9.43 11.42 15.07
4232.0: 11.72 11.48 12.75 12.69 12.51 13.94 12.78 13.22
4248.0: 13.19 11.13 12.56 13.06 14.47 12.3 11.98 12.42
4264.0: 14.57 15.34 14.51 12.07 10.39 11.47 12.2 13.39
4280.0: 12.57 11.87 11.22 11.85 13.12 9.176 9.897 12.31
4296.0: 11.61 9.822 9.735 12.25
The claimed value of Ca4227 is 1.1 Angstrom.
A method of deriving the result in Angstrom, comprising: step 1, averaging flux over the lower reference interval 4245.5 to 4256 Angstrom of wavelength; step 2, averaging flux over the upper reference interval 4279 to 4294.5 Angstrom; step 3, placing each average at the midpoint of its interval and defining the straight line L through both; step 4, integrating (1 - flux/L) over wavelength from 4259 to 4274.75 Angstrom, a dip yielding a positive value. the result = -0.86 Angstrom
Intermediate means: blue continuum 12.8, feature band 12.9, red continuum 11.5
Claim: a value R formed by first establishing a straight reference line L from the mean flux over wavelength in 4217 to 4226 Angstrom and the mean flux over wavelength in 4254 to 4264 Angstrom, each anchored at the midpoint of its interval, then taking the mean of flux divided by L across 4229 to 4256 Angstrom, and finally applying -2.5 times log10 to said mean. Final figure -0.004 mag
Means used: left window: 12.5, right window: 13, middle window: 12.8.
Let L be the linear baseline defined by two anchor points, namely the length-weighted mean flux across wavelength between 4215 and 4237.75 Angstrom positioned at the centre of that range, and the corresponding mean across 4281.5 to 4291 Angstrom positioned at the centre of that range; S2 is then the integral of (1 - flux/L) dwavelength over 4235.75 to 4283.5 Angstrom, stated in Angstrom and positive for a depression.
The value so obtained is -3.94 Angstrom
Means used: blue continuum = 12.3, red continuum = 11.4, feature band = 12.8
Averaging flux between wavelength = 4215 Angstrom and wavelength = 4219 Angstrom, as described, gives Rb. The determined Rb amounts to 12.4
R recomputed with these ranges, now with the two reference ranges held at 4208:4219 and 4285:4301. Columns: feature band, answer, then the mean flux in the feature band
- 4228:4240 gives 0.00 mag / 12.6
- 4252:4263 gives -0.07 mag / 12.8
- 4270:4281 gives -0.05 mag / 12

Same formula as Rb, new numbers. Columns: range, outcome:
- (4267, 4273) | 12.3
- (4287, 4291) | 11.1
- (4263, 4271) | 14.1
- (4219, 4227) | 12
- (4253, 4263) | 12.8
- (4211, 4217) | 12.7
